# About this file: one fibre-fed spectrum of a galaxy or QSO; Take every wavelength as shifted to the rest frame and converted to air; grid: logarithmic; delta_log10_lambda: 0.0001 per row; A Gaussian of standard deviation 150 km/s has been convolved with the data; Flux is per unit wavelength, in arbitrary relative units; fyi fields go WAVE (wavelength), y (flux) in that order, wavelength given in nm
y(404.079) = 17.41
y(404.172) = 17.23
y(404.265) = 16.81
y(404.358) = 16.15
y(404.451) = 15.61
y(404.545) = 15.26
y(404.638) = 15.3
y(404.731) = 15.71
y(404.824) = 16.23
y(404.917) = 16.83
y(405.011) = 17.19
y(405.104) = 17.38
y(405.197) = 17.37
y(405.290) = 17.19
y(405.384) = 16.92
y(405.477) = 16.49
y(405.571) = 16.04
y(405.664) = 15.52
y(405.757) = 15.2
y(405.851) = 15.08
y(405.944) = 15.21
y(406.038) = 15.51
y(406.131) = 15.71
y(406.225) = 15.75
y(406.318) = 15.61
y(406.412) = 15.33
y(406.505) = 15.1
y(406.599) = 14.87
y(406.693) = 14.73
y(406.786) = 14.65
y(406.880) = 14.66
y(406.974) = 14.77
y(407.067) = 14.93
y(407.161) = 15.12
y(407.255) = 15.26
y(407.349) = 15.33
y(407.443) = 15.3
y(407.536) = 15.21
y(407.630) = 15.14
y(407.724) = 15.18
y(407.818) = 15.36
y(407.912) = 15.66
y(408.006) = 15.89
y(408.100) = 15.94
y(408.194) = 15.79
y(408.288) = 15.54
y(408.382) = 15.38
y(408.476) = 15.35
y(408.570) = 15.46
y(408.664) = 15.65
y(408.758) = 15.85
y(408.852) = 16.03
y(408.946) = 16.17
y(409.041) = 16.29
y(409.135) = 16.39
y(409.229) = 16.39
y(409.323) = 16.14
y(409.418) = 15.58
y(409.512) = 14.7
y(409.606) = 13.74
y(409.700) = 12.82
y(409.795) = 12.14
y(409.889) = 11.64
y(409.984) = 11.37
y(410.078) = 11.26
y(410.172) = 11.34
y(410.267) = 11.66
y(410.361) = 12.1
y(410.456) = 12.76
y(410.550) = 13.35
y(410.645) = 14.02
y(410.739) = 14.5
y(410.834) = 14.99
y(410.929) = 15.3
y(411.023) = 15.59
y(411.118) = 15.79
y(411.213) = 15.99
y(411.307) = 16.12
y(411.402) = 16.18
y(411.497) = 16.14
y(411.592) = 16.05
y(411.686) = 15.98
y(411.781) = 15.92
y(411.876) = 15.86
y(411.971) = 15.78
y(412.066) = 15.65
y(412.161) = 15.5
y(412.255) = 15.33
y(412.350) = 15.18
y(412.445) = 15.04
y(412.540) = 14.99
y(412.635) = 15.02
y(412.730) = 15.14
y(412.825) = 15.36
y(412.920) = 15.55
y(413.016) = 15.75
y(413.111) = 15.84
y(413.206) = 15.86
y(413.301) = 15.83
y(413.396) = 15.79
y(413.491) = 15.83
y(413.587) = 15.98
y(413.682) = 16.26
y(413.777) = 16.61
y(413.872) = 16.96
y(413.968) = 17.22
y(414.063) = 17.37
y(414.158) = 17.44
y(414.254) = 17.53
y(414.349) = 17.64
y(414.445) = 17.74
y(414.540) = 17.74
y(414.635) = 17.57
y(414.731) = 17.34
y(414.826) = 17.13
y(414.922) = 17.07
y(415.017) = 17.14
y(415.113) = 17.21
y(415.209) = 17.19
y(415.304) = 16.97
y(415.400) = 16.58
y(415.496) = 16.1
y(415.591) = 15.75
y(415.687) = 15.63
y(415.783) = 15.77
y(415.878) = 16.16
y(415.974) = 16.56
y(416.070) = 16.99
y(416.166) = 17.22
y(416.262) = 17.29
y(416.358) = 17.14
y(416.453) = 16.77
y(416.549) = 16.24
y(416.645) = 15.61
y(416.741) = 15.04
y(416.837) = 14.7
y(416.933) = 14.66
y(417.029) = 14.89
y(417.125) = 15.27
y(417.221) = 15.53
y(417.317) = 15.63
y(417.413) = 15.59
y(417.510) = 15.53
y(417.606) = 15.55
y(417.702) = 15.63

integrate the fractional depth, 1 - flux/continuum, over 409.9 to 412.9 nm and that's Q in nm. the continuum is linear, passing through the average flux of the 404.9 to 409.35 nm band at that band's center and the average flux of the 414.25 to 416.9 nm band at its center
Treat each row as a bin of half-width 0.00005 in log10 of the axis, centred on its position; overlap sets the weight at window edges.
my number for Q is 0.29 nm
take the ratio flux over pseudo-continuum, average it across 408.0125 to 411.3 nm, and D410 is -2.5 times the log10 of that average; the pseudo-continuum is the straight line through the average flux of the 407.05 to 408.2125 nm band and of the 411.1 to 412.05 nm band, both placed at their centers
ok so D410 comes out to 0.08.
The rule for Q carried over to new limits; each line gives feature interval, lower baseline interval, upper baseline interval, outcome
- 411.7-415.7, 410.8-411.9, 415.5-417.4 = -0.110 nm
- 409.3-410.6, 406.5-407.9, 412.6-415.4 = 0.235 nm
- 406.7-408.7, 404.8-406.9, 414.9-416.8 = 0.085 nm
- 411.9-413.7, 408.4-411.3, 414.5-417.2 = -0.021 nm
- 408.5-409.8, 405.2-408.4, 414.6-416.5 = 0.040 nm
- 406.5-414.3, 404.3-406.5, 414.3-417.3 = 0.497 nm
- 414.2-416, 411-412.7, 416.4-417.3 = -0.158 nm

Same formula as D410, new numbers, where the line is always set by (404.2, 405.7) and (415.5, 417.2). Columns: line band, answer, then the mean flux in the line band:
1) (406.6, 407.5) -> 0.09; 15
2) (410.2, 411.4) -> 0.13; 14.4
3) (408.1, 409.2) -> 0.03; 15.8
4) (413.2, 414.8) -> -0.06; 16.9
